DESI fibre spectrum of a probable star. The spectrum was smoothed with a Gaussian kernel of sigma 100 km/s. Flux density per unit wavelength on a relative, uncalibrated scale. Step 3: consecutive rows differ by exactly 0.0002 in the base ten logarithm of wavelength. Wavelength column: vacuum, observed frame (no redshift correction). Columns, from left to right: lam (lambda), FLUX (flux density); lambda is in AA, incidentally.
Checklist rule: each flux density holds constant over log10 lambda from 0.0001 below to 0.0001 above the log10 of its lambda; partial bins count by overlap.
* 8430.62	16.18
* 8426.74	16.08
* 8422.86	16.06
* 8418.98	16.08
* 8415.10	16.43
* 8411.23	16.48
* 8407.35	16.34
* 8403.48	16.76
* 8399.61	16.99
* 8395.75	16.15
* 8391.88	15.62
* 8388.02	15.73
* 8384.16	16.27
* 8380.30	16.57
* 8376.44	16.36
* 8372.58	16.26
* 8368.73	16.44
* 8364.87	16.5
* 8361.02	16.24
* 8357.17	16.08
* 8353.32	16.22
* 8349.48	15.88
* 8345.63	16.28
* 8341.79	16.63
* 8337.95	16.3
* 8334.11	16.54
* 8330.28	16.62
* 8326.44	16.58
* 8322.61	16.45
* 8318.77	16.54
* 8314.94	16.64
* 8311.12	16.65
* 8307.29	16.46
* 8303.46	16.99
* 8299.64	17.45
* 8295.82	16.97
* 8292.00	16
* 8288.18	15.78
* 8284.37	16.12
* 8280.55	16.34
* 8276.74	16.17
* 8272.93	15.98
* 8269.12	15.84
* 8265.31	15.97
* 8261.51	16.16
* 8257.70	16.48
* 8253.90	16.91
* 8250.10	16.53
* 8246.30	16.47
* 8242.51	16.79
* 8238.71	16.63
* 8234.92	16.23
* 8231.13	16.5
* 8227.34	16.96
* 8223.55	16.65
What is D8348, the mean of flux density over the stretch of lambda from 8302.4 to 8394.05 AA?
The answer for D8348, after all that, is 16.4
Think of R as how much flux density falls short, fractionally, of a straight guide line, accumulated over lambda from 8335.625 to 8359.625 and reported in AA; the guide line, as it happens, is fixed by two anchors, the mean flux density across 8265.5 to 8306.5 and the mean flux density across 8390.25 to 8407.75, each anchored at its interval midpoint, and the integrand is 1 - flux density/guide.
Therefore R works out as 0.2 AA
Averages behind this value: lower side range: 16.3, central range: 16.2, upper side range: 16.4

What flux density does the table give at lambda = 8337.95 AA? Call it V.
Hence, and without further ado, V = 16.3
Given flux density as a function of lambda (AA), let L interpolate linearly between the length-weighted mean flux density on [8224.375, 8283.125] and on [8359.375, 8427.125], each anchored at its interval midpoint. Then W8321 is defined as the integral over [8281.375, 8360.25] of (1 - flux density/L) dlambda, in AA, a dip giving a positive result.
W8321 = -0.49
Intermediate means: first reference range 16.4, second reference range 16.3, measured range 16.5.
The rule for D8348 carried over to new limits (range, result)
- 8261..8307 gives 16.3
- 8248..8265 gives 16.5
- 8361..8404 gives 16.3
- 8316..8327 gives 16.5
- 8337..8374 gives 16.3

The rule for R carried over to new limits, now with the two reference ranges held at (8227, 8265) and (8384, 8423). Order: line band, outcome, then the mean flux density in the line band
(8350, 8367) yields 0.1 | 16.2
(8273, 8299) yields 0.3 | 16.3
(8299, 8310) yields -0.3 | 16.9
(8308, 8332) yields -0.2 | 16.6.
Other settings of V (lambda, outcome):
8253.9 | 16.91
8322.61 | 16.45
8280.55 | 16.34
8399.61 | 16.99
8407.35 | 16.34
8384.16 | 16.27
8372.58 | 16.26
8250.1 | 16.53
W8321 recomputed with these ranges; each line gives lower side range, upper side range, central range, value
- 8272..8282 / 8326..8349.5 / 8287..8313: -0.6 AA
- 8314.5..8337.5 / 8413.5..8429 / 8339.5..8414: 0.1 AA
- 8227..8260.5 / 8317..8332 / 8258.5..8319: 0.7 AA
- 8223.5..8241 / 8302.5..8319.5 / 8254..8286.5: 0.9 AA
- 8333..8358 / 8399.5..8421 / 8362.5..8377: 0.0 AA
